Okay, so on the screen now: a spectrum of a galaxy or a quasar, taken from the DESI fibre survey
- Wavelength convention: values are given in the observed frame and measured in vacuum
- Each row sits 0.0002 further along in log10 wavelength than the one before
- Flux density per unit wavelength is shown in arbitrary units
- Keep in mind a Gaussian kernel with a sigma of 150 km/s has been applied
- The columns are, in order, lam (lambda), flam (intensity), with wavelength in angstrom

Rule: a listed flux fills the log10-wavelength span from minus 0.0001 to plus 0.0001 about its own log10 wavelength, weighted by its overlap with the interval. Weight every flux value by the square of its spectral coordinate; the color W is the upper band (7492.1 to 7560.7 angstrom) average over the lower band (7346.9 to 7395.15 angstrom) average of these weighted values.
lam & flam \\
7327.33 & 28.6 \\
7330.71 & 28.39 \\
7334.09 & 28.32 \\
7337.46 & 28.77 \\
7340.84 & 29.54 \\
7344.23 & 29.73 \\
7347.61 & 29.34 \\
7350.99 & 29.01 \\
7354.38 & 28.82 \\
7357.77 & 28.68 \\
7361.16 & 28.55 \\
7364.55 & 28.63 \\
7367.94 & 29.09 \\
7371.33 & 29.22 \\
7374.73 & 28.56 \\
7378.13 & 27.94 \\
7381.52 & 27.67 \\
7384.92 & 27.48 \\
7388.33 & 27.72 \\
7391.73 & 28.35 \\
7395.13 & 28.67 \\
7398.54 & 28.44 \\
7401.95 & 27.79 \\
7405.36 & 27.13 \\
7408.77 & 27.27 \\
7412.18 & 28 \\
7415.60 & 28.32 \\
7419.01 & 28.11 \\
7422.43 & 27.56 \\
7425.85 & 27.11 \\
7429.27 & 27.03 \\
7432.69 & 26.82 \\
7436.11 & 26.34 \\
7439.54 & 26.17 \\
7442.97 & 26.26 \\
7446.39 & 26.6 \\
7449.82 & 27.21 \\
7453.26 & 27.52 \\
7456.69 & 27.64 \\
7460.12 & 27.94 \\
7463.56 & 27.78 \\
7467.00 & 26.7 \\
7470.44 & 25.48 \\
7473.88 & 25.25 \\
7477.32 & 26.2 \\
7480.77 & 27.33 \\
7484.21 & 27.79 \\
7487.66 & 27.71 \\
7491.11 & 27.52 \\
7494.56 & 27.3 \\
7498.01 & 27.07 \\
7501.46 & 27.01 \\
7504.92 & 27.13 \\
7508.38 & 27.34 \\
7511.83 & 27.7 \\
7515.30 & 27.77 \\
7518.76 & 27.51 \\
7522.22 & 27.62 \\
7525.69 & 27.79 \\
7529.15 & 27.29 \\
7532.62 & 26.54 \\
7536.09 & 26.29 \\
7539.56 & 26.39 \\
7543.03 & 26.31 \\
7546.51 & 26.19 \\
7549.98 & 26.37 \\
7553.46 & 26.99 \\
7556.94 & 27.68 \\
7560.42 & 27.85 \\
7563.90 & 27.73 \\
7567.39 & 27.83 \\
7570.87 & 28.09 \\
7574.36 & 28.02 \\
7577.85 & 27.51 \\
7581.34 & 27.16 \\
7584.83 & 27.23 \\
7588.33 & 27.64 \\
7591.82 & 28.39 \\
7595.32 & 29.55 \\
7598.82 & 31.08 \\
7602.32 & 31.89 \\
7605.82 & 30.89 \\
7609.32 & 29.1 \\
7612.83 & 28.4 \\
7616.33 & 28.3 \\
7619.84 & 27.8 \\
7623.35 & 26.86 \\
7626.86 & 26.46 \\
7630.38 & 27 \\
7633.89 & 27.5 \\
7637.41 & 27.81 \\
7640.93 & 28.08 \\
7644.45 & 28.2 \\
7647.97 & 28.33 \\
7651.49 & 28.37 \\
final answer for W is 1.0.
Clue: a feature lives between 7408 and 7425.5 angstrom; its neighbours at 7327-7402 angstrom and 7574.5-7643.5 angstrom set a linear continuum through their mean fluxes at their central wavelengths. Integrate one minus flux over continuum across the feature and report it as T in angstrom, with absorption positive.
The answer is 0.4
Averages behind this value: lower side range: 28.6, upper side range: 28.3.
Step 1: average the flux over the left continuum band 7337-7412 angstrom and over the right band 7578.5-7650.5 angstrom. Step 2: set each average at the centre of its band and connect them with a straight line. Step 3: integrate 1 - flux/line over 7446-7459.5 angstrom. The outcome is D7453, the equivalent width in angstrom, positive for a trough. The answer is 0.51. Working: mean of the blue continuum 28.5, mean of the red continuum 28.4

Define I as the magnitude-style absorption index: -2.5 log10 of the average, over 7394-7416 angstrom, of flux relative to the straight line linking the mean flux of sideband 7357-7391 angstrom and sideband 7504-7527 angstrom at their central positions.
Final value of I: 0.01 mag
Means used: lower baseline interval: 28.3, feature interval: 27.9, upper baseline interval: 27.6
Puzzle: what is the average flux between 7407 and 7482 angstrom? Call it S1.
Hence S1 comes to 27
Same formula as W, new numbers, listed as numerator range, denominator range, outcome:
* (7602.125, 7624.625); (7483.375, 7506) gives 1.09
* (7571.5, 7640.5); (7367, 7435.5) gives 1.07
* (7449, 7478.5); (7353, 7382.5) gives 0.96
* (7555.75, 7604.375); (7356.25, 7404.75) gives 1.06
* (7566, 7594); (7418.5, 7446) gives 1.08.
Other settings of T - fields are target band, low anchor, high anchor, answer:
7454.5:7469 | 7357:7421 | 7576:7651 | 0.4 angstrom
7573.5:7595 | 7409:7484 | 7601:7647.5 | 0.2 angstrom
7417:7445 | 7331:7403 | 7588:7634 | 1.6 angstrom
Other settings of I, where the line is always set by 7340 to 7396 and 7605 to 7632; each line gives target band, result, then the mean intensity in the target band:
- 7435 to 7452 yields 0.08 mag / 26.5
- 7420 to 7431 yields 0.05 mag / 27.3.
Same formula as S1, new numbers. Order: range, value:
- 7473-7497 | 27.1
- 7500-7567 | 27.1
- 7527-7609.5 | 27.9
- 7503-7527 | 27.5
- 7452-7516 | 27.2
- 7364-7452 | 27.7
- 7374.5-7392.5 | 27.9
